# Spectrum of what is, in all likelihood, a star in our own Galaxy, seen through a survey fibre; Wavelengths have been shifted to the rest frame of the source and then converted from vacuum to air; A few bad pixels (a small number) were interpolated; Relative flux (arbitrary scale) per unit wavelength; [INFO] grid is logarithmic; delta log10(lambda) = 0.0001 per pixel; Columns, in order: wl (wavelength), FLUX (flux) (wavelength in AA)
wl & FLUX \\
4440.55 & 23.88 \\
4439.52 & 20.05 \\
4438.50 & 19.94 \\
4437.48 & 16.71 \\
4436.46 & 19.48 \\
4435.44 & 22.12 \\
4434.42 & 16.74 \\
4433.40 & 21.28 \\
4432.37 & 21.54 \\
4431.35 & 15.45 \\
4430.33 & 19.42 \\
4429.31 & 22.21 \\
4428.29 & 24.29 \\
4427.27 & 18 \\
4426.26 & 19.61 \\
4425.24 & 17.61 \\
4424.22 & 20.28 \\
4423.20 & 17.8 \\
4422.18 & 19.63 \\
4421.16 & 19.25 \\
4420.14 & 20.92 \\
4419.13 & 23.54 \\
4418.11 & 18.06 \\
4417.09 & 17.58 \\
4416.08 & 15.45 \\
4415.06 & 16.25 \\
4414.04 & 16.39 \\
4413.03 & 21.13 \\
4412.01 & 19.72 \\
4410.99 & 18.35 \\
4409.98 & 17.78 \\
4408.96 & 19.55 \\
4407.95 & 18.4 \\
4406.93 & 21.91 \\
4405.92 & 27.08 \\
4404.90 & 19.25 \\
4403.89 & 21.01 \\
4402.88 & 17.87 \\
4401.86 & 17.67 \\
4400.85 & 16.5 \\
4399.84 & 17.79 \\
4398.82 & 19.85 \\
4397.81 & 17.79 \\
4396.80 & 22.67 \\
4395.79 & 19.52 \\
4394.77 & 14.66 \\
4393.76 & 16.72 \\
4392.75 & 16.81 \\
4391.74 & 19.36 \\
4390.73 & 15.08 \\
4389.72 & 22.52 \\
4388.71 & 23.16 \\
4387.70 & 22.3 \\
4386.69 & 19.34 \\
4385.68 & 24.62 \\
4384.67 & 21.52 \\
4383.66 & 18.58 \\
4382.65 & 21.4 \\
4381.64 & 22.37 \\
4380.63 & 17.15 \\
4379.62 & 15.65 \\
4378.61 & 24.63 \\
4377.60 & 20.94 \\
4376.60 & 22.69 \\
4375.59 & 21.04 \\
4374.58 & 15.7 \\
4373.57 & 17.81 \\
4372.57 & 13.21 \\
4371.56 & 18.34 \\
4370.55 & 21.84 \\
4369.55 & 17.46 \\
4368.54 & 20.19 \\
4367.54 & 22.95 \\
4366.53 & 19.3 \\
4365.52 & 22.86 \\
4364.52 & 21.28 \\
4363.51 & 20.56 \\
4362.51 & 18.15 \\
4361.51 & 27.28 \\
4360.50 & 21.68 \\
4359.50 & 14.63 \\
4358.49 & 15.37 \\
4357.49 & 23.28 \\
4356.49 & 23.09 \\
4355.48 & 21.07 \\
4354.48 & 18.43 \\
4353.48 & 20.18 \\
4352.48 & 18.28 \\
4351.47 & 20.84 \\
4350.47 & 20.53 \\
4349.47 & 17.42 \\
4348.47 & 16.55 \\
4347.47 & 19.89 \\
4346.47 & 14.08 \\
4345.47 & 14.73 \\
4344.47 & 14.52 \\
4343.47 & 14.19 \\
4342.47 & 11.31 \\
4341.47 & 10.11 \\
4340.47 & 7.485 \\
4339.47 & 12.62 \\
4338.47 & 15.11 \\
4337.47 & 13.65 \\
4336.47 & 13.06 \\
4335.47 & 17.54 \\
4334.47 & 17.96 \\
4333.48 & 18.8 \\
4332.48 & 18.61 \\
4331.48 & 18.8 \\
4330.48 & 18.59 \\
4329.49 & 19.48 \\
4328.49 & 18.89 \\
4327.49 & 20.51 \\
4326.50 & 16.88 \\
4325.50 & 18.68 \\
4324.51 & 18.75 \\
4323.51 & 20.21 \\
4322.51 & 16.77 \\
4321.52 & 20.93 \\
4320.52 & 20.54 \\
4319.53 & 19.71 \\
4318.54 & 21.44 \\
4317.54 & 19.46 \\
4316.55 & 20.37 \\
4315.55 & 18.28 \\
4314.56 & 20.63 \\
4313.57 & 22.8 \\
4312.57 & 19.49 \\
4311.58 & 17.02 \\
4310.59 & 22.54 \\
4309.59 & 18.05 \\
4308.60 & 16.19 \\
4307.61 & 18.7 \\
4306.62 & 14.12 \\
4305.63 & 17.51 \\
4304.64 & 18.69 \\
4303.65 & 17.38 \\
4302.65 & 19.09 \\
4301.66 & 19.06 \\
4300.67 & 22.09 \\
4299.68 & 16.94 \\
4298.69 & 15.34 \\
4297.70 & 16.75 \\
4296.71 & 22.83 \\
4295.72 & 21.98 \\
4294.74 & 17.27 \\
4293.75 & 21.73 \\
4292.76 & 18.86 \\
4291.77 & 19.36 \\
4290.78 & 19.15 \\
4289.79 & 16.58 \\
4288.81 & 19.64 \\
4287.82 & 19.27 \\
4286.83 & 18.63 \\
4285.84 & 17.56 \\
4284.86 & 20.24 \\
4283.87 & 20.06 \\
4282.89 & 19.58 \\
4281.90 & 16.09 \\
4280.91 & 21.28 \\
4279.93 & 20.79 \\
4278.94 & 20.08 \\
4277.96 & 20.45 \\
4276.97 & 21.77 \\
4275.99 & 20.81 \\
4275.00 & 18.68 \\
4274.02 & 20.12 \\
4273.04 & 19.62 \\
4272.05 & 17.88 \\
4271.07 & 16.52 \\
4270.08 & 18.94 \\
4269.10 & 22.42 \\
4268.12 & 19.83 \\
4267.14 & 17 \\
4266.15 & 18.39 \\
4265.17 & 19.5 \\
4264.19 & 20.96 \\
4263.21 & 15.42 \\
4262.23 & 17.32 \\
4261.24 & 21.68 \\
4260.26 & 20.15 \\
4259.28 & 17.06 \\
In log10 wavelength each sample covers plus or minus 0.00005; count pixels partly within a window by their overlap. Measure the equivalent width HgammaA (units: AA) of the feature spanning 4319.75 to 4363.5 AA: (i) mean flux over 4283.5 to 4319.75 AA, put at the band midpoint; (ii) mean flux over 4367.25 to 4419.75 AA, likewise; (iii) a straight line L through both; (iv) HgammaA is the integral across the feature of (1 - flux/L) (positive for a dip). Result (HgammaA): 3.4 AA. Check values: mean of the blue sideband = 19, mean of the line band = 17.7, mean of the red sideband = 19.4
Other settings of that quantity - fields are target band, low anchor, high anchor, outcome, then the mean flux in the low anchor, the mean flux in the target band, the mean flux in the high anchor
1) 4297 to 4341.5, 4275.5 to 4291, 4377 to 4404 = 3.4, 19.5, 18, 19.5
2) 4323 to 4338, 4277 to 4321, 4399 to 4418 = 0.9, 19.2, 18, 18.9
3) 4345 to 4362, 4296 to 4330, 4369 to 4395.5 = 0.0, 19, 19.3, 19.4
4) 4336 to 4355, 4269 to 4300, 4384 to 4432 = 3.8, 19.3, 15.4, 19.4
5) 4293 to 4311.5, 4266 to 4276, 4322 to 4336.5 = 0.1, 19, 18.6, 18.4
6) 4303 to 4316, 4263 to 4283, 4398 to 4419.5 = 0.5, 19.4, 18.6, 19.1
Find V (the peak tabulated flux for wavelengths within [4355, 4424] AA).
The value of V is 27.28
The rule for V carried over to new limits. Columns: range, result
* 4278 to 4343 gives 22.83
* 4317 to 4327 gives 21.44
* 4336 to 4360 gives 23.28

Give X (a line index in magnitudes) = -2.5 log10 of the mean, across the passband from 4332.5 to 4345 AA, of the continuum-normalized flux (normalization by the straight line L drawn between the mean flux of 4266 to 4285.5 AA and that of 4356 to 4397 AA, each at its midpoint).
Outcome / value 0.37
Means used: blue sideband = 19.5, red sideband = 19.9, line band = 14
